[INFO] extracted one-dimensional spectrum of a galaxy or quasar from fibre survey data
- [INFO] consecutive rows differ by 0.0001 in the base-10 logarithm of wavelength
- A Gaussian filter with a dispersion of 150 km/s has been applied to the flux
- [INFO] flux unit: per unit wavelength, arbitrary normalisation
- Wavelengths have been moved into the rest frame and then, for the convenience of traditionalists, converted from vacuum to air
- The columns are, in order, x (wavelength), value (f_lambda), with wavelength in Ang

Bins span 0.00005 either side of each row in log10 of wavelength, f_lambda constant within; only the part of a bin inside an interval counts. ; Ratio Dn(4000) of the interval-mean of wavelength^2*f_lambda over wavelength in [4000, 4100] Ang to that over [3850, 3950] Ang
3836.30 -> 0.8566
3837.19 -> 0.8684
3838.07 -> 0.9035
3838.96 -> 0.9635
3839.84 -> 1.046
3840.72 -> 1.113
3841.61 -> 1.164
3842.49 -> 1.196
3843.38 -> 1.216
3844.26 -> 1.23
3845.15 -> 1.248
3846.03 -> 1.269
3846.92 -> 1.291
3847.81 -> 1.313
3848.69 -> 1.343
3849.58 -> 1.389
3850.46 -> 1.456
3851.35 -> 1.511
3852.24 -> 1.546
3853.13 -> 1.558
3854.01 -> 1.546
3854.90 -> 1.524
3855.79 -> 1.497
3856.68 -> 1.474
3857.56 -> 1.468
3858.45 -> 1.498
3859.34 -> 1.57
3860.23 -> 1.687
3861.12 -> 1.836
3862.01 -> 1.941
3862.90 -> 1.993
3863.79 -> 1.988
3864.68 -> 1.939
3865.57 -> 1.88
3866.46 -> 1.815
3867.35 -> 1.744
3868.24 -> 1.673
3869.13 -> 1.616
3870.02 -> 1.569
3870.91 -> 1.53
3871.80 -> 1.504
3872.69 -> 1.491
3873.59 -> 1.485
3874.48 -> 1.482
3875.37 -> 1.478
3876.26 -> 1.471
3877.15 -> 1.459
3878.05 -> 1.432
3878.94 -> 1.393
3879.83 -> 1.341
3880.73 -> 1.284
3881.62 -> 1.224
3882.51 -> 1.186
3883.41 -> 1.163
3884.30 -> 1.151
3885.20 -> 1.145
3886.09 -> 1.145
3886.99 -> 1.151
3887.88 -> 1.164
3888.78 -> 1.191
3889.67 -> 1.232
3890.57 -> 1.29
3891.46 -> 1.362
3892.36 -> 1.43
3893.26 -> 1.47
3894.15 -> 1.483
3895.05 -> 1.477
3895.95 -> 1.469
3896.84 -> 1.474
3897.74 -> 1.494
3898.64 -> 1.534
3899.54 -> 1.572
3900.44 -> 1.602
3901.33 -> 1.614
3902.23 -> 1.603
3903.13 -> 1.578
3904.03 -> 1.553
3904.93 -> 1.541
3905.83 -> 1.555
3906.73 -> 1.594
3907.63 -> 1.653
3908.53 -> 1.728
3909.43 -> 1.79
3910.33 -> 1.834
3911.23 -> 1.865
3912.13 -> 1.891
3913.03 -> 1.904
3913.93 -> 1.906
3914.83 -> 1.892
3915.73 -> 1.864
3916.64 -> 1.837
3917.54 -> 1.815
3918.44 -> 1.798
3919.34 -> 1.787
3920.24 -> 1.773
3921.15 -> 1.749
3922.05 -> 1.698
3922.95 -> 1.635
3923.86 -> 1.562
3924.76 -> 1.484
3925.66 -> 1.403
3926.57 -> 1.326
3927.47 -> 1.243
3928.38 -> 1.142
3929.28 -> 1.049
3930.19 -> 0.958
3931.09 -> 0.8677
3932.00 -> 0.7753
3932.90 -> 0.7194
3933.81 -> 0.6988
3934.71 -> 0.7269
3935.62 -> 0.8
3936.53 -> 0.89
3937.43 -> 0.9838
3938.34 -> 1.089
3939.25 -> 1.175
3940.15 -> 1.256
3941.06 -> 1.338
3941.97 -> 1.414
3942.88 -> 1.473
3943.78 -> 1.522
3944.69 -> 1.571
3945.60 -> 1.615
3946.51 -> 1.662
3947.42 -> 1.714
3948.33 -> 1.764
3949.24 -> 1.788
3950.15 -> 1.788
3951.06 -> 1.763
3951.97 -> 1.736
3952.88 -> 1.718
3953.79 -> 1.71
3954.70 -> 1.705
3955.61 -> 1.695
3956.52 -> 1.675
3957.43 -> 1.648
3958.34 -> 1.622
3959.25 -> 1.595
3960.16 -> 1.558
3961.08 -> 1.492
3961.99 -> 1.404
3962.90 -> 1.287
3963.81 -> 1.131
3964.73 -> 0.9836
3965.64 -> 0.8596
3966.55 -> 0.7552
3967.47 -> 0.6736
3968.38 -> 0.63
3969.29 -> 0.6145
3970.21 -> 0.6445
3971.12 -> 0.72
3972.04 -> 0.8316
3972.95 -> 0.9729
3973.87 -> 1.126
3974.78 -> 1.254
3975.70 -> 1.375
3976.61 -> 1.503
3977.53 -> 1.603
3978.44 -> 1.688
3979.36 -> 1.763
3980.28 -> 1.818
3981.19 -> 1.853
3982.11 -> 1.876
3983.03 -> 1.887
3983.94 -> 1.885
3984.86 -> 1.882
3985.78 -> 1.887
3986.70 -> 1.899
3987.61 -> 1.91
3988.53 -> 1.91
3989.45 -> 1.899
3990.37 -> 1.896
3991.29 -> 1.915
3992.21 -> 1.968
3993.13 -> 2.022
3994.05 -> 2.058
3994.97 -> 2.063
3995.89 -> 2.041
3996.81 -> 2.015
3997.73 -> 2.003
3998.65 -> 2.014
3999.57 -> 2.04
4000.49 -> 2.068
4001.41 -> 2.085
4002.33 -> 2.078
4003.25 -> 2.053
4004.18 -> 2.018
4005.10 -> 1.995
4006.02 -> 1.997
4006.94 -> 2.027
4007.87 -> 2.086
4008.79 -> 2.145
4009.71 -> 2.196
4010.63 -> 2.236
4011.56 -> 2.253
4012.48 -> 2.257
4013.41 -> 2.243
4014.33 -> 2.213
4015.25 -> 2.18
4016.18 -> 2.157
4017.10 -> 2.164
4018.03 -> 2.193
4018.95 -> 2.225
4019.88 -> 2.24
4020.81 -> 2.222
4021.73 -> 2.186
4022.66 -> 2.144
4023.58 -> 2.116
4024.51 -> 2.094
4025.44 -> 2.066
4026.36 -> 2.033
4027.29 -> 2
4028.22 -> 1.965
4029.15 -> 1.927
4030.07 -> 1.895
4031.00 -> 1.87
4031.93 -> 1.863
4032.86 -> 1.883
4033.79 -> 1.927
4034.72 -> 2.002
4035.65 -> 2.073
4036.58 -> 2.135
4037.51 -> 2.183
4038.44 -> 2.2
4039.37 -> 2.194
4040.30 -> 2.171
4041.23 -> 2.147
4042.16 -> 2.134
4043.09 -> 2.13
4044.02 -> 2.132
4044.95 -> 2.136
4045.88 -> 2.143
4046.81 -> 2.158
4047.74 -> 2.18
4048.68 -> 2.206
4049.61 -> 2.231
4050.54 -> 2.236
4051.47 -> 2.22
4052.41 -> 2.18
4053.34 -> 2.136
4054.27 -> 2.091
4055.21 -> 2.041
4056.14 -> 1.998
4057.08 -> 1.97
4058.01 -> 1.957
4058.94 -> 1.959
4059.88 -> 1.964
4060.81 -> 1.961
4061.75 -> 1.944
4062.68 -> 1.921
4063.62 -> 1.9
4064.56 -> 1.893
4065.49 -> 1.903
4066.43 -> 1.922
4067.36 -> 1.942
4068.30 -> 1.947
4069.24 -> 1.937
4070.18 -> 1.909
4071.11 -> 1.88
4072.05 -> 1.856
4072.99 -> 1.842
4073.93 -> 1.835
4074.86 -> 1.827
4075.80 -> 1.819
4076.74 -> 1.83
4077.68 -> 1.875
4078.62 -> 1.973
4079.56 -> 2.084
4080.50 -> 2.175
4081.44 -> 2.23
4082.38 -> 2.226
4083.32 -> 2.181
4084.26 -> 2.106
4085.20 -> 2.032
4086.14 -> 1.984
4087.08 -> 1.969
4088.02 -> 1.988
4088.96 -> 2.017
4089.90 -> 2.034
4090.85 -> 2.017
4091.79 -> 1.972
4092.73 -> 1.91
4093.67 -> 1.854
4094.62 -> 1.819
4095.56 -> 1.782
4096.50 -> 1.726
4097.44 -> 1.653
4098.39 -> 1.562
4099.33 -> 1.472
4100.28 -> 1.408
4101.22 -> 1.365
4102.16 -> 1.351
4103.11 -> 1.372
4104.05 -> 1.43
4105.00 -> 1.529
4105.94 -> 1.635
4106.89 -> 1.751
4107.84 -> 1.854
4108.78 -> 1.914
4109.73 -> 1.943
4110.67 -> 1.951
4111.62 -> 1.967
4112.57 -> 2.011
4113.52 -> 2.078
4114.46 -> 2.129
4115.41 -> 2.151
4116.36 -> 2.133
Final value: 1.48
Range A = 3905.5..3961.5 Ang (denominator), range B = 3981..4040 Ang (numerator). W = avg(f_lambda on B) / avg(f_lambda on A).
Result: 1.4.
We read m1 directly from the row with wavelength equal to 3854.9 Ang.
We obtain 1.524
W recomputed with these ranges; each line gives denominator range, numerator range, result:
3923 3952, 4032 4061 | 1.63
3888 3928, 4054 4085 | 1.23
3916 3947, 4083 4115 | 1.37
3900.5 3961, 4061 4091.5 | 1.30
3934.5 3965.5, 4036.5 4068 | 1.43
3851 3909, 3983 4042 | 1.36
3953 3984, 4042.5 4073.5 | 1.50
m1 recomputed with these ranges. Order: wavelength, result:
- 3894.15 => 1.483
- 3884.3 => 1.151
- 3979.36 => 1.763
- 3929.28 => 1.049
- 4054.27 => 2.091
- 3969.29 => 0.6145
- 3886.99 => 1.151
